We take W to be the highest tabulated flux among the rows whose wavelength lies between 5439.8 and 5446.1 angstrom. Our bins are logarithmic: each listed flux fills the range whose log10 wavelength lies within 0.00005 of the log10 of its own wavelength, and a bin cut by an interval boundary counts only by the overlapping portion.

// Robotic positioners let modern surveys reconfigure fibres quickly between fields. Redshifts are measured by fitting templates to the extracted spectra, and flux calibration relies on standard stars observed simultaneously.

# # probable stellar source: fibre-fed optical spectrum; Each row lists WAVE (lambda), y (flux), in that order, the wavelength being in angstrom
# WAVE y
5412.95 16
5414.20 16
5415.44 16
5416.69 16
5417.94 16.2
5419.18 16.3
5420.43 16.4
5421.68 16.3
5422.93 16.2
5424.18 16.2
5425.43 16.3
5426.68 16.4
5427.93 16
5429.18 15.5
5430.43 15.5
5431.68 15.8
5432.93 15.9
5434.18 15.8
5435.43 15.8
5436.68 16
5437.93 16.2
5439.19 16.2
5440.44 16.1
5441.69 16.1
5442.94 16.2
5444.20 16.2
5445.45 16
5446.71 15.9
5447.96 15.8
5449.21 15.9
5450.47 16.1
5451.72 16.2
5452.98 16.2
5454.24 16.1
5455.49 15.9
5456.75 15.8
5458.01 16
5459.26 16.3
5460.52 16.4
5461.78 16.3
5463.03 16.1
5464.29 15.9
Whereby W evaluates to 16.2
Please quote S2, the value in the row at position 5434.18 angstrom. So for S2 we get 15.8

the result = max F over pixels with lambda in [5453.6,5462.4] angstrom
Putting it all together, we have 16.4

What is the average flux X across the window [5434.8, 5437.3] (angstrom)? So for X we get 15.9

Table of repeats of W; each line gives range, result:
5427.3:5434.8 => 16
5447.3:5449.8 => 15.9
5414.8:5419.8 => 16.3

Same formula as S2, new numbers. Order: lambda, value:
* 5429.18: 15.5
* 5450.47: 16.1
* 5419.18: 16.3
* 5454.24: 16.1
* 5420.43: 16.4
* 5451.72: 16.2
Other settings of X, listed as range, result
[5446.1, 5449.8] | 15.9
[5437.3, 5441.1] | 16.2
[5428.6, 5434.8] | 15.7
